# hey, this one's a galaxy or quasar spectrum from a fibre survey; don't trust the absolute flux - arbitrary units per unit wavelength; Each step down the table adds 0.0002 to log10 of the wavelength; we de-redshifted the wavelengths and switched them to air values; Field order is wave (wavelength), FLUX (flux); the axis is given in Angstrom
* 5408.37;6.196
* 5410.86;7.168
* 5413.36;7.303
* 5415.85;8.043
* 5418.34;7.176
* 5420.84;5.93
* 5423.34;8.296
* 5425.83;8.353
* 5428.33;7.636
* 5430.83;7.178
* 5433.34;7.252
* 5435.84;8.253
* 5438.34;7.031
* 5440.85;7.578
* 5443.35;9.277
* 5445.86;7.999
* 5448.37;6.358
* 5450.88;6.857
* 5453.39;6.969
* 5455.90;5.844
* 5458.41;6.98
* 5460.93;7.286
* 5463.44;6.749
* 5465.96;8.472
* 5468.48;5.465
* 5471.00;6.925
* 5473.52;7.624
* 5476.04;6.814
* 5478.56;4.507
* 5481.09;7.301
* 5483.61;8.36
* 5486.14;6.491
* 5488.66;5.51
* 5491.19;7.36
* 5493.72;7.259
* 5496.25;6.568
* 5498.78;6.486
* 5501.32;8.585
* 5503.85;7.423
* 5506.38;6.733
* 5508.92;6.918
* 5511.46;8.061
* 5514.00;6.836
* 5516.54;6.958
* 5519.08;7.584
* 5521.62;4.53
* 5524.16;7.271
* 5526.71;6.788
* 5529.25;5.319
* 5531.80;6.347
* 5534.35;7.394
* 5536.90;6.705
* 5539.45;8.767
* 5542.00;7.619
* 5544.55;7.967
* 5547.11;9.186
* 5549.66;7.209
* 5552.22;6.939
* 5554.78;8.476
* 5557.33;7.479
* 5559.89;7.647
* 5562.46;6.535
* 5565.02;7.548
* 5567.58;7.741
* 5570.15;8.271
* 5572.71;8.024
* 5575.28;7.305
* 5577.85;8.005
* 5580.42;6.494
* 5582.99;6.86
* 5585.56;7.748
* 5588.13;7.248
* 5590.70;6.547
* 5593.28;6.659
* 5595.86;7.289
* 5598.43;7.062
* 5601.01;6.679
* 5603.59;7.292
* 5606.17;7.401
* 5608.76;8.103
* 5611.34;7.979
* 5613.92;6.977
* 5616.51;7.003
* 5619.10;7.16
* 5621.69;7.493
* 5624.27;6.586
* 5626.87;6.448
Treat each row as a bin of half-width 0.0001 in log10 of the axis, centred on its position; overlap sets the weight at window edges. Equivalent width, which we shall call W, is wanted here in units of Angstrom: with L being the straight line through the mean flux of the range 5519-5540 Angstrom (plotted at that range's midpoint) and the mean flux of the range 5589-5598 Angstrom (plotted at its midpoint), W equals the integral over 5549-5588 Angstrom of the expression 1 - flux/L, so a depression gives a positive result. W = -4.05 Angstrom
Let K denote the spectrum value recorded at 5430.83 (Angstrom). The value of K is 7.178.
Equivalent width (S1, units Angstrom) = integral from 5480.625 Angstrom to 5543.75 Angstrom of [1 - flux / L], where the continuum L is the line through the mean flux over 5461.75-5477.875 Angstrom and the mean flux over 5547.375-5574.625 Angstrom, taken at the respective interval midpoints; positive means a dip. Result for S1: 2.1 Angstrom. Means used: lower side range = 6.93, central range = 7.01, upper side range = 7.64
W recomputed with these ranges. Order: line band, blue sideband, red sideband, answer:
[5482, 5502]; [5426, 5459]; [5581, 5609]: 0.7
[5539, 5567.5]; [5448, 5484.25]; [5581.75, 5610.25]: -2.7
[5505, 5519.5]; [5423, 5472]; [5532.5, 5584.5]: 0.6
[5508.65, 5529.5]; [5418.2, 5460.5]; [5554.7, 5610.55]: 1.7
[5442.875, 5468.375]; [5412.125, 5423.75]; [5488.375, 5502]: 0.0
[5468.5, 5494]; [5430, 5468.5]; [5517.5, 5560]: 1.9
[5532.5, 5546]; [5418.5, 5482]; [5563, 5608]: -0.7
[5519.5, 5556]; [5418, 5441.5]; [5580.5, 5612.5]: 0.6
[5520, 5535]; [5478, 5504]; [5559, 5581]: 2.0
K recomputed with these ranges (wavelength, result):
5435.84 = 8.253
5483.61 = 8.36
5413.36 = 7.303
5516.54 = 6.958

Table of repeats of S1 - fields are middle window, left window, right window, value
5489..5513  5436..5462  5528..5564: 0.47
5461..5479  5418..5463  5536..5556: 1.68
